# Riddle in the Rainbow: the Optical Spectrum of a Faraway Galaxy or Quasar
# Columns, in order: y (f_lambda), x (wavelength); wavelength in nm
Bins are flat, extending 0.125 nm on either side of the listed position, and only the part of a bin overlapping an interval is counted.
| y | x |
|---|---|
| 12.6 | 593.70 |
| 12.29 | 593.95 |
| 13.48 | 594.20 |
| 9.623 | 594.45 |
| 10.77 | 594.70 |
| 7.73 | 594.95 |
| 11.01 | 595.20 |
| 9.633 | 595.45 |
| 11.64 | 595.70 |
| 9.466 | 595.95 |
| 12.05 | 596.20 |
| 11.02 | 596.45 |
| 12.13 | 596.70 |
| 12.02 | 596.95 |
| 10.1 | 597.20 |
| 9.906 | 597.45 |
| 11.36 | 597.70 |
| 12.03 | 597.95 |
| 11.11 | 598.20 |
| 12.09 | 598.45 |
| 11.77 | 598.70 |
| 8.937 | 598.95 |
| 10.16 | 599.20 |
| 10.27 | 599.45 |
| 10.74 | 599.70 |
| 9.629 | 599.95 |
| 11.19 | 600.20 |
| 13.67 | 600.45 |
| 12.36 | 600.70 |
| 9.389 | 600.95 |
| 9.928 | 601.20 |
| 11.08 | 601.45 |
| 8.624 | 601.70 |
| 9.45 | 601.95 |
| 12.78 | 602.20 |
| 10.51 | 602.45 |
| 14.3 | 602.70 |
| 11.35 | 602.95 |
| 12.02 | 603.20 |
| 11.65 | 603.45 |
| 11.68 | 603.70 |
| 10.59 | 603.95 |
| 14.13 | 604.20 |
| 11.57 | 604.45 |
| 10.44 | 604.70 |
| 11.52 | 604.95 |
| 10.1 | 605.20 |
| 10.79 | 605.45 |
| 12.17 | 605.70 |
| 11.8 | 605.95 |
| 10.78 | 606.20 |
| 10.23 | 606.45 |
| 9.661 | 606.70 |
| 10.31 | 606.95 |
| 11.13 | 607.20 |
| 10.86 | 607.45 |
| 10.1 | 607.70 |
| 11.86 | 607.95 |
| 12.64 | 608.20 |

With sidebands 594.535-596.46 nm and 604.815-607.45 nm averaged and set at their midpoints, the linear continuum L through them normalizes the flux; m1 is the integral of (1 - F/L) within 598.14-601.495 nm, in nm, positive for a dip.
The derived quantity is -0.10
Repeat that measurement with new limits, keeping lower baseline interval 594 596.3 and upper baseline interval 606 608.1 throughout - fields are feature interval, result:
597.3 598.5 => -0.06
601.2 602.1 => 0.07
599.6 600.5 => -0.04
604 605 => -0.11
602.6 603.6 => -0.15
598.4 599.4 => 0.00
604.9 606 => -0.06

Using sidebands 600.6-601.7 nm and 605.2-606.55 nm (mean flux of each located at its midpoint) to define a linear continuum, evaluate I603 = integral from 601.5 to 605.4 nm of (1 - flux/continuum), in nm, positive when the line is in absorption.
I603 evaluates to -0.23 nm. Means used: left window 10.4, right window 11.1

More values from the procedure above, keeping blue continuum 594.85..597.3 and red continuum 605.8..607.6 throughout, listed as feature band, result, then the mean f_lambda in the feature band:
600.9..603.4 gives -0.07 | 11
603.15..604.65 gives -0.16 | 11.9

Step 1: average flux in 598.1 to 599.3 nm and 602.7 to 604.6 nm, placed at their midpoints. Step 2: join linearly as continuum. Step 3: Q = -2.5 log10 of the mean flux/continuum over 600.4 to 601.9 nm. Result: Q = 0.07 mag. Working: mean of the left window 10.8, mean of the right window 12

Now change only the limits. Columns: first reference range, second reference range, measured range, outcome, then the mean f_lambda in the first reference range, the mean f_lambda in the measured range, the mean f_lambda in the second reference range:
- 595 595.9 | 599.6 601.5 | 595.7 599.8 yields -0.03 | 10.4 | 11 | 11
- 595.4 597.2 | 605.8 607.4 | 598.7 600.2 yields 0.08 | 11.1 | 10.2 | 10.7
